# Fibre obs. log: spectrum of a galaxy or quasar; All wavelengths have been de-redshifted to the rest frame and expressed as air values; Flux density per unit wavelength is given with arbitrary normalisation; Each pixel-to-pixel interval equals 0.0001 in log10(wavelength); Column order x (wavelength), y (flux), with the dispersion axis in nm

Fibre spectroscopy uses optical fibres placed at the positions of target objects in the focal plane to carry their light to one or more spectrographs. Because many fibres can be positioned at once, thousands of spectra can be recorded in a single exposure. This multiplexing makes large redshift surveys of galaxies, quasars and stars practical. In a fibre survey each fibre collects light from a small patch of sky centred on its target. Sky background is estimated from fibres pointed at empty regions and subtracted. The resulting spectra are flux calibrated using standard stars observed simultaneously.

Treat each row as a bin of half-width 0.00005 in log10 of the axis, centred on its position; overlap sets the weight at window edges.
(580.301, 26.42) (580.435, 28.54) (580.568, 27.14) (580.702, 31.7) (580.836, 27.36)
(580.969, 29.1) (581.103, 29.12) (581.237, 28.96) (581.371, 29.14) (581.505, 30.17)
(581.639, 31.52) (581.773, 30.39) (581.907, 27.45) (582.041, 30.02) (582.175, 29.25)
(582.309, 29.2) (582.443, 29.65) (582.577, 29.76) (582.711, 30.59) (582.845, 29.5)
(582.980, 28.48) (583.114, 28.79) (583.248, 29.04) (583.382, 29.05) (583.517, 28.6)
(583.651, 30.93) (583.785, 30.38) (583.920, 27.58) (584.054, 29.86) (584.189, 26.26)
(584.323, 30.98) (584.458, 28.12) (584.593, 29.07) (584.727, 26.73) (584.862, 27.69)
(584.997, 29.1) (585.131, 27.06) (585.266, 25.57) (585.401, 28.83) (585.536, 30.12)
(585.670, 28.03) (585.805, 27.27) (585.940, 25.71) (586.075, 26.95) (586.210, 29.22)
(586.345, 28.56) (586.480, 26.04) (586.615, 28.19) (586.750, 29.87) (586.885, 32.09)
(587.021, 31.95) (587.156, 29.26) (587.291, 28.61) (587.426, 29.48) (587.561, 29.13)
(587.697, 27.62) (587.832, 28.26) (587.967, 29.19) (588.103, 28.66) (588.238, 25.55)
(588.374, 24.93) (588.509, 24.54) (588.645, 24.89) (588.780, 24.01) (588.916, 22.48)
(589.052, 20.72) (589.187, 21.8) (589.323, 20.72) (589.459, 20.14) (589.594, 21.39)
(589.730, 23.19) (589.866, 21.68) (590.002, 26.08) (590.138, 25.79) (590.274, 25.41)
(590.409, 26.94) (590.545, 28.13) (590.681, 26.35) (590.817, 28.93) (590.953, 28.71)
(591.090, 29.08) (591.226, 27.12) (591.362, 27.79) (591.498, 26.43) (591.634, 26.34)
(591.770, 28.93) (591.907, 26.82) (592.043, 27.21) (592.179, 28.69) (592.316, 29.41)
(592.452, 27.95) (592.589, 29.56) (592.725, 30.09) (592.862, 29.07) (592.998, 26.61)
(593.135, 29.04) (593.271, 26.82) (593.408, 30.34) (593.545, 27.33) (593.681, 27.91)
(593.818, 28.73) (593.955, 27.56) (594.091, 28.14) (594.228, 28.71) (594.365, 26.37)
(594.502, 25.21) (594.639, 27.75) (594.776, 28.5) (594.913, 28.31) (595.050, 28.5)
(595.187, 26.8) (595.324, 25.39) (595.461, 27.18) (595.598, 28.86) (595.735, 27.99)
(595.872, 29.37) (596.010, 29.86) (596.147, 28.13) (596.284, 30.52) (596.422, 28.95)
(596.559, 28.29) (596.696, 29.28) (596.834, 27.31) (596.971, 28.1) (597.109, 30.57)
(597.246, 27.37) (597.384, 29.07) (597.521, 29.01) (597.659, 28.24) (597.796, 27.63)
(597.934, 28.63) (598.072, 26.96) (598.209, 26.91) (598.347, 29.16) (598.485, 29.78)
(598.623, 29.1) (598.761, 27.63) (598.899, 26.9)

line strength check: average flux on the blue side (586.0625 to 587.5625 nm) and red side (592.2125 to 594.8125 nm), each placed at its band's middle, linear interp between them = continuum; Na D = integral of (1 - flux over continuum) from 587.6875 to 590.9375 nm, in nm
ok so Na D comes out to 0.44 nm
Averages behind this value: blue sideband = 29.2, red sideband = 28.2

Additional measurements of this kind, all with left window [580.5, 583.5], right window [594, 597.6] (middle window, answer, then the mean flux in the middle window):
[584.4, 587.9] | 0.07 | 28.4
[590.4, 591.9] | 0.05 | 27.7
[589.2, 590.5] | 0.24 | 23.5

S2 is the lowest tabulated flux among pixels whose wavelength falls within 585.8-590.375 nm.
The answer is 20.14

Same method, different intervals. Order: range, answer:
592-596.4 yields 25.21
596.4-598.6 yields 26.91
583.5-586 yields 25.57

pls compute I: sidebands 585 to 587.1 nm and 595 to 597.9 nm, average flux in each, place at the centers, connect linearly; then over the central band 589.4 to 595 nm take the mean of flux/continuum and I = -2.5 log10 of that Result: 0.047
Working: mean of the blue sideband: 28.4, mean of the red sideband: 28.4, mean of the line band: 27.2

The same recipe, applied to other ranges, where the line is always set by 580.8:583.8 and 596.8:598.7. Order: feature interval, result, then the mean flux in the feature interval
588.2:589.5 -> 0.25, 23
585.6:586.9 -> 0.04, 28.1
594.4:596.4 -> 0.02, 28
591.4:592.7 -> 0.03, 28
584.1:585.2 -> 0.04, 28.1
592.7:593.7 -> 0.01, 28.4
